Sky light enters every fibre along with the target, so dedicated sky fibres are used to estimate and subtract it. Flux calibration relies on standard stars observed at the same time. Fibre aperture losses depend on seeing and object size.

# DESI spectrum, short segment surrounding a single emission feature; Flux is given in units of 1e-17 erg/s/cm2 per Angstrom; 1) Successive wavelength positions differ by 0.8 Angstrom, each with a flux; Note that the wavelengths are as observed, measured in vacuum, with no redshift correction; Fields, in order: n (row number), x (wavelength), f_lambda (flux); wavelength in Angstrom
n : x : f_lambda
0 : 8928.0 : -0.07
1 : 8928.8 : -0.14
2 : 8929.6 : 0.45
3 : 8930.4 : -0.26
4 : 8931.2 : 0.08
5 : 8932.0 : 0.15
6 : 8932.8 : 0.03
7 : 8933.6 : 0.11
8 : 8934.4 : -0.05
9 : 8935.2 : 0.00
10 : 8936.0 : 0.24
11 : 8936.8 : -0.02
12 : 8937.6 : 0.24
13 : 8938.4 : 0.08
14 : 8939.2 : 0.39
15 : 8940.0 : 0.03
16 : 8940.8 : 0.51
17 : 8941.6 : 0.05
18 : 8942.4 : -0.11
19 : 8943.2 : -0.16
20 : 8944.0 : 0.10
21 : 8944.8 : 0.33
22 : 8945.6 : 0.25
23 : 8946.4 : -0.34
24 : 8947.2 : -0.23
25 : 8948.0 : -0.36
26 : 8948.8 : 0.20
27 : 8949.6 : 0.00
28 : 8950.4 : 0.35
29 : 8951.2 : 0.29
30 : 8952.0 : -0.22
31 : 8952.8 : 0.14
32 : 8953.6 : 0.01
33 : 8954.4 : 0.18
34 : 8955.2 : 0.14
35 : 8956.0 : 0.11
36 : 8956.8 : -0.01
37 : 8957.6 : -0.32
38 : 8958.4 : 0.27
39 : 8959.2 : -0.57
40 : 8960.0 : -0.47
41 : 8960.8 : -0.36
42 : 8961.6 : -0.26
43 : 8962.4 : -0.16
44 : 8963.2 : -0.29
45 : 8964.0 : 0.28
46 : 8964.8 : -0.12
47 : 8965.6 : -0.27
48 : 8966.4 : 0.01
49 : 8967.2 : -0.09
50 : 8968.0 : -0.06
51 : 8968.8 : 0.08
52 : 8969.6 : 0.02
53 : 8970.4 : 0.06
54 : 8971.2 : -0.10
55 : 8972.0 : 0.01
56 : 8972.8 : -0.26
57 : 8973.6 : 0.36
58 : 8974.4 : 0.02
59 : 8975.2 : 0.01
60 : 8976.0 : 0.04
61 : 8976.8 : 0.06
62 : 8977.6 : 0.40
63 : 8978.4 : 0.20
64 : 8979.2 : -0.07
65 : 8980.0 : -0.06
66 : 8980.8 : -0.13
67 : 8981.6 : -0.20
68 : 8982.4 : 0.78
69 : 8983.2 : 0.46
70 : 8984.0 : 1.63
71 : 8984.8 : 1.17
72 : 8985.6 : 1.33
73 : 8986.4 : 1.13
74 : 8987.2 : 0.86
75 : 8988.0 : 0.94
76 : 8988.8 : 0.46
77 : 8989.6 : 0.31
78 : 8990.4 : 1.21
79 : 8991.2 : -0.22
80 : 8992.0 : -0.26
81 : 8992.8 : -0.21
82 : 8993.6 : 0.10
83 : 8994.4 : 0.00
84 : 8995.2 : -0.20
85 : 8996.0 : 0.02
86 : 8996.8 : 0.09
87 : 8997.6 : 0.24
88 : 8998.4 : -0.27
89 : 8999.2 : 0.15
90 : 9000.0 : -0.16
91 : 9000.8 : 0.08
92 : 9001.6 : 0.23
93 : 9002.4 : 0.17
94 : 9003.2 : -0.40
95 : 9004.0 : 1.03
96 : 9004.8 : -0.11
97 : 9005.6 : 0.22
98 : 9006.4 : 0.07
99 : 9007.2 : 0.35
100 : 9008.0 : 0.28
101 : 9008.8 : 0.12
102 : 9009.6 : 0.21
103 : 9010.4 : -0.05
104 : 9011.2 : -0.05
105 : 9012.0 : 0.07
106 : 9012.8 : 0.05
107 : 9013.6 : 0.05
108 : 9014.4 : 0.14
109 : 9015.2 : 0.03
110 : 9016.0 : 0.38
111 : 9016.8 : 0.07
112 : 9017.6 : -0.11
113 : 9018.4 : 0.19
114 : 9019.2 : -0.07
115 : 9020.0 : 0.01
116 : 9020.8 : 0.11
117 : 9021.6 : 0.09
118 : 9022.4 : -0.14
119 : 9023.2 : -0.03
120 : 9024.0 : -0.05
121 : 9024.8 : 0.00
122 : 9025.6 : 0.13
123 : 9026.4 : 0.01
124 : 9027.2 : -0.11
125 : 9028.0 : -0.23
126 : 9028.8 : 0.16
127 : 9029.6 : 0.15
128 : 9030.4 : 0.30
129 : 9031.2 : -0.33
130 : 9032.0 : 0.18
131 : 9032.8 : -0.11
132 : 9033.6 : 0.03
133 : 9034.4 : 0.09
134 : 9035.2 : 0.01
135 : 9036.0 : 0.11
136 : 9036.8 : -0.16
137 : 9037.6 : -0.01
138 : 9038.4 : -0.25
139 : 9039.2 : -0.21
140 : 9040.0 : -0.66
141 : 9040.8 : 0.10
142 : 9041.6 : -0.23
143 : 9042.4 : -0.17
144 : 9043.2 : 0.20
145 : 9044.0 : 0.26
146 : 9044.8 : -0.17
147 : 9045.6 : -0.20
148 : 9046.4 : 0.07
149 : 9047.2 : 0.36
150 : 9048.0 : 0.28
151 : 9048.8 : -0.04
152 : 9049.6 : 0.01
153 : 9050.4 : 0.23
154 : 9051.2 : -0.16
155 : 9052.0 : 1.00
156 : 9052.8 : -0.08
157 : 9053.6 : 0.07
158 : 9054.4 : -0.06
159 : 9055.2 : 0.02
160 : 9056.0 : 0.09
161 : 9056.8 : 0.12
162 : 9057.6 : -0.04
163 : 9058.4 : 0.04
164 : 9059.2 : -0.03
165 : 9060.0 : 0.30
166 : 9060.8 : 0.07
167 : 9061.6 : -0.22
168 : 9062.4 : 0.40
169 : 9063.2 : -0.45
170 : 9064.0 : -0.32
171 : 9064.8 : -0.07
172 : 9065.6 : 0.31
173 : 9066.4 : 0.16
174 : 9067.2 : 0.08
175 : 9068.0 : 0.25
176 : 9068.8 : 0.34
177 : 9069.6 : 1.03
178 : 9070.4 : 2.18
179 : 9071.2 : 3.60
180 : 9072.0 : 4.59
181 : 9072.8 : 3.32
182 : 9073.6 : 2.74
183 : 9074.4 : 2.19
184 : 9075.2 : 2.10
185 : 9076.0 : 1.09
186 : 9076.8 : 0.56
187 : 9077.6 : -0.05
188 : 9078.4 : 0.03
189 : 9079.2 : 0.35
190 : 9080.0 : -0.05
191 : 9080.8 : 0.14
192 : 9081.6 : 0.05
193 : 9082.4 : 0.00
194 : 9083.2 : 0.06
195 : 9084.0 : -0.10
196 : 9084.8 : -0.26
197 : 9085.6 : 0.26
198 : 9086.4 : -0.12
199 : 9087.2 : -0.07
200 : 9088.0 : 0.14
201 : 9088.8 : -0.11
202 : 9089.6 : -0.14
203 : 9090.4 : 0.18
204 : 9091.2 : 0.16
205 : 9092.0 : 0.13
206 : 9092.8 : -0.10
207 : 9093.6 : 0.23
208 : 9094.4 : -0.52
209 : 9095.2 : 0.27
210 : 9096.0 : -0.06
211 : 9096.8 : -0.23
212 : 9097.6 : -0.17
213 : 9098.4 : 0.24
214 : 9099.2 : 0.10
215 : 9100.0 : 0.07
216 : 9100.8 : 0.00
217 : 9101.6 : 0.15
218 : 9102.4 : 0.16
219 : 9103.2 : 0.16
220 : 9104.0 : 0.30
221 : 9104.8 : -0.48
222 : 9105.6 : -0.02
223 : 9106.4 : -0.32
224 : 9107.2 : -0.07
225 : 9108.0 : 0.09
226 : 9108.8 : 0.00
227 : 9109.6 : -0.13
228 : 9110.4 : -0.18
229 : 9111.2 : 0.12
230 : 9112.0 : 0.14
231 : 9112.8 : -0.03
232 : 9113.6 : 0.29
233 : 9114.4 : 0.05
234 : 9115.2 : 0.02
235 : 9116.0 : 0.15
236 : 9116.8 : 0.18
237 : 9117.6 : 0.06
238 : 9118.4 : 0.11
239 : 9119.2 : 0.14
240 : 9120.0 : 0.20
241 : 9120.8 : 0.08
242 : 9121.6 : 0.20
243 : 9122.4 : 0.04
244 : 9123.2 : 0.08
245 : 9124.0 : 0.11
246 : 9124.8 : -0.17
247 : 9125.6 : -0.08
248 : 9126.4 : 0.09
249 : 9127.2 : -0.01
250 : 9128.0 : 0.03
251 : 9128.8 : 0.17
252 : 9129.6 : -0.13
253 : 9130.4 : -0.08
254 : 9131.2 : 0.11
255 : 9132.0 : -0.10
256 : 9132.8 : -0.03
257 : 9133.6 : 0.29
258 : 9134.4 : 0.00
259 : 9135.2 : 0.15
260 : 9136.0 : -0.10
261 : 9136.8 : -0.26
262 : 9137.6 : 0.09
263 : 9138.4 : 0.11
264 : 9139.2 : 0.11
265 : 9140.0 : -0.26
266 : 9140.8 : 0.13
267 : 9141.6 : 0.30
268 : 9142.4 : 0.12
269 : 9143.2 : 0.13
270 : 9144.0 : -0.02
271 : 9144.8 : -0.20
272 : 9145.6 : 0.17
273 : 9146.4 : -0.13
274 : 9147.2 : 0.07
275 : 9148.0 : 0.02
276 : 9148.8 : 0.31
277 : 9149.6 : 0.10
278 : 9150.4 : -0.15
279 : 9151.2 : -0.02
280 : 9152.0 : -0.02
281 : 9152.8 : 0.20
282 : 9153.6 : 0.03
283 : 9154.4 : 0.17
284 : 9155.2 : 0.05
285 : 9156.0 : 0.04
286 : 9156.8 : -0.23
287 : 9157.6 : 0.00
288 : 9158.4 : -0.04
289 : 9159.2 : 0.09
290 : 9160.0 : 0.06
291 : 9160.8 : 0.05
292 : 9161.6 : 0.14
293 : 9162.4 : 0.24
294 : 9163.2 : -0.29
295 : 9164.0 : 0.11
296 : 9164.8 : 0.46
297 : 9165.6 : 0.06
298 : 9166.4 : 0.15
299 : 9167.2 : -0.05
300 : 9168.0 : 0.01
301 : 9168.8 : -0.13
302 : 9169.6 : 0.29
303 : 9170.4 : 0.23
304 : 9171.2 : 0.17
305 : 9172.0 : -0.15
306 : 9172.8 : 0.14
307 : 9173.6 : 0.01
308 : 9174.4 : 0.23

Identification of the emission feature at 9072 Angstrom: [O III]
